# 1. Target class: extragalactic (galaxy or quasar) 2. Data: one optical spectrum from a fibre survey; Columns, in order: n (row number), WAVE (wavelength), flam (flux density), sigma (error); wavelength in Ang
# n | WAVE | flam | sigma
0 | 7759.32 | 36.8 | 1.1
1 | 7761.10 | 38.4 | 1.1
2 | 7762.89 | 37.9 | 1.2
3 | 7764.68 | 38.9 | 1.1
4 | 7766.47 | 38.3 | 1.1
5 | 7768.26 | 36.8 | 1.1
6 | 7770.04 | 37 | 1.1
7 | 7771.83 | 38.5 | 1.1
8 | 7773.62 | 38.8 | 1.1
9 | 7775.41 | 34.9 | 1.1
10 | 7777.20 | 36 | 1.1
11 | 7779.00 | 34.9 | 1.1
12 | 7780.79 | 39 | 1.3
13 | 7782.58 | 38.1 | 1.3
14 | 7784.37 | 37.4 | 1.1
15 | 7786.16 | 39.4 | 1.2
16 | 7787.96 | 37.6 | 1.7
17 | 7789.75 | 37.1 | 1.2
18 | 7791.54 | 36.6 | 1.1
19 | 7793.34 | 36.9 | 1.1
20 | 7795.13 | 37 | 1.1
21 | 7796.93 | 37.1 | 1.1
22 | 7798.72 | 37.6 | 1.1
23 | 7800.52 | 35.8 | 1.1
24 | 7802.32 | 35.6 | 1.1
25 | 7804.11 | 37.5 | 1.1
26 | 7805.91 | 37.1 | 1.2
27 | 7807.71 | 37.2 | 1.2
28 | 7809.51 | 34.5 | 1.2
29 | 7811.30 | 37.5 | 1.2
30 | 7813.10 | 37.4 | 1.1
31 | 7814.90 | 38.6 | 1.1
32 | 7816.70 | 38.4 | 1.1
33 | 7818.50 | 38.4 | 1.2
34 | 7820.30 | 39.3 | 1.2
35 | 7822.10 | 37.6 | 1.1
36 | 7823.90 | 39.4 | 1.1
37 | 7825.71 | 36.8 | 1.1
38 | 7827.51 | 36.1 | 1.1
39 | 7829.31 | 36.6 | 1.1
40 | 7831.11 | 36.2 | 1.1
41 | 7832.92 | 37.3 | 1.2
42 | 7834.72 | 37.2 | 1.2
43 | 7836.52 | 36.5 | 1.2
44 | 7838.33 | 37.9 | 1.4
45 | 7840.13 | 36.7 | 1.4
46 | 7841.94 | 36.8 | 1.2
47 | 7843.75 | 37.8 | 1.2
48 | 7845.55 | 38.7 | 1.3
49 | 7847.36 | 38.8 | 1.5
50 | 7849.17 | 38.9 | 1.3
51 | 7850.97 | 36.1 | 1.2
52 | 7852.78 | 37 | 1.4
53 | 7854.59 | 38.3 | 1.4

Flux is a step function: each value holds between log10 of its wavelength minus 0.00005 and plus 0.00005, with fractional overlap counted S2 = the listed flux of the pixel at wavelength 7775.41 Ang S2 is 34.9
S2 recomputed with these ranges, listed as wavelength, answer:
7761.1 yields 38.4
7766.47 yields 38.3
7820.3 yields 39.3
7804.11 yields 37.5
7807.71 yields 37.2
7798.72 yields 37.6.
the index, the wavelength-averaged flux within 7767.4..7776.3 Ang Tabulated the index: 37.2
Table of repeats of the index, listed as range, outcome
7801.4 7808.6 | 36.8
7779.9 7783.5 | 38.6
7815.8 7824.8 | 38.6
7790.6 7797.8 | 36.9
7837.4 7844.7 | 37.3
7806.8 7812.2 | 36.4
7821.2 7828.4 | 37.5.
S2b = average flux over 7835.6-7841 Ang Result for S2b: 37.1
